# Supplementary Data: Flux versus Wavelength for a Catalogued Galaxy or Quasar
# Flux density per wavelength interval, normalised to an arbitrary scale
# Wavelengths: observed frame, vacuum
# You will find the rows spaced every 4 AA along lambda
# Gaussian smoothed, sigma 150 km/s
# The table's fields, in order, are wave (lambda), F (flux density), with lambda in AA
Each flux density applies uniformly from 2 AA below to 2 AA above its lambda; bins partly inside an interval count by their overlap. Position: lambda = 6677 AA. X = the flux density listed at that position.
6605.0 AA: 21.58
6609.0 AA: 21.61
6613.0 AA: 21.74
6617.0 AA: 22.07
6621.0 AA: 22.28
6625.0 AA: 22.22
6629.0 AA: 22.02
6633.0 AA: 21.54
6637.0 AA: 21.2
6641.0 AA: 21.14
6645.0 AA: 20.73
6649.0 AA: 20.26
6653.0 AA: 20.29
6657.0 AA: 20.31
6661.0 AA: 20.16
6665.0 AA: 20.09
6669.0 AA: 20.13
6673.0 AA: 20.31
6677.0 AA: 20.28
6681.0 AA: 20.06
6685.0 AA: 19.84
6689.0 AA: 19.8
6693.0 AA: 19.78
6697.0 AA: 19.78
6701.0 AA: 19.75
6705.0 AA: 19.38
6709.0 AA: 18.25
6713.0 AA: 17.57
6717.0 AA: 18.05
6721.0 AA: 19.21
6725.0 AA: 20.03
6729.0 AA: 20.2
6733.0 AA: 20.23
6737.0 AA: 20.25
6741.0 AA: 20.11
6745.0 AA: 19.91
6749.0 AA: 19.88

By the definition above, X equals 20.28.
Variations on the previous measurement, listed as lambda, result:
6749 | 19.88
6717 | 18.05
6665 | 20.09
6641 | 21.14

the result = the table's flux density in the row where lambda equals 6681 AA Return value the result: 20.06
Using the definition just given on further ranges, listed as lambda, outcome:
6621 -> 22.28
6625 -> 22.22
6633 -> 21.54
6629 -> 22.02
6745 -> 19.91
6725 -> 20.03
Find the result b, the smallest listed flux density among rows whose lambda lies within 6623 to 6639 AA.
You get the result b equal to 21.2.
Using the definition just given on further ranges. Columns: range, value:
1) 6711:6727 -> 17.57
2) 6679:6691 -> 19.8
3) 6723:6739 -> 20.03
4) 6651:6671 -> 20.09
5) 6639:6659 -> 20.26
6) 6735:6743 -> 20.11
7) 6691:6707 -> 19.38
